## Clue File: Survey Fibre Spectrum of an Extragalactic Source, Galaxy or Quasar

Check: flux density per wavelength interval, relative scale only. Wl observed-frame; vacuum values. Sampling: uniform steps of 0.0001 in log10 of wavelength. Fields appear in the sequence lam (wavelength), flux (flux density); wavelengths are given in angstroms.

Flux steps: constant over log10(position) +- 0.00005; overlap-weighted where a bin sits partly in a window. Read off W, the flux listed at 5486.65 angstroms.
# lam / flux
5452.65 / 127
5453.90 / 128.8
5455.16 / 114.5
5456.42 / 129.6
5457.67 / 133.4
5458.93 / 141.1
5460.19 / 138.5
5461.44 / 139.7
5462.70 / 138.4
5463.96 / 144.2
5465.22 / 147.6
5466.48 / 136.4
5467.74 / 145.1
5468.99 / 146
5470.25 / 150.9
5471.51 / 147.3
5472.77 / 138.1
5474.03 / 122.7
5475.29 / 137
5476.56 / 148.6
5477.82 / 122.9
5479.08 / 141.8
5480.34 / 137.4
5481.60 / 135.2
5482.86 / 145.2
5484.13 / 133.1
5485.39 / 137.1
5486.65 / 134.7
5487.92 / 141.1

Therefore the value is 134.7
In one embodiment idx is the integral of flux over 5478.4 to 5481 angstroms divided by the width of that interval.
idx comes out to 140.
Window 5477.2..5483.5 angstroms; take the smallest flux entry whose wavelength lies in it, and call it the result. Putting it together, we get 122.9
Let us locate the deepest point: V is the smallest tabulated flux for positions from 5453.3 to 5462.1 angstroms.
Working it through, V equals 114.5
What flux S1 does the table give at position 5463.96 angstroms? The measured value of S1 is 144.2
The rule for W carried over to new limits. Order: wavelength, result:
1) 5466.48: 136.4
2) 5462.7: 138.4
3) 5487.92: 141.1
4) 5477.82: 122.9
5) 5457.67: 133.4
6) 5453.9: 128.8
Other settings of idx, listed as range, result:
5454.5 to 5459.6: 130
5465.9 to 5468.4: 141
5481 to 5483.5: 140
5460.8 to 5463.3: 139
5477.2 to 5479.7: 132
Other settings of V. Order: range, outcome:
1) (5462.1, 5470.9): 136.4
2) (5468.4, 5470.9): 146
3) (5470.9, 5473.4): 138.1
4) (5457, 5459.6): 133.4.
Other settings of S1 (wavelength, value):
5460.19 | 138.5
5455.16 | 114.5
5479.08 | 141.8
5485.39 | 137.1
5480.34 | 137.4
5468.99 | 146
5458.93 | 141.1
